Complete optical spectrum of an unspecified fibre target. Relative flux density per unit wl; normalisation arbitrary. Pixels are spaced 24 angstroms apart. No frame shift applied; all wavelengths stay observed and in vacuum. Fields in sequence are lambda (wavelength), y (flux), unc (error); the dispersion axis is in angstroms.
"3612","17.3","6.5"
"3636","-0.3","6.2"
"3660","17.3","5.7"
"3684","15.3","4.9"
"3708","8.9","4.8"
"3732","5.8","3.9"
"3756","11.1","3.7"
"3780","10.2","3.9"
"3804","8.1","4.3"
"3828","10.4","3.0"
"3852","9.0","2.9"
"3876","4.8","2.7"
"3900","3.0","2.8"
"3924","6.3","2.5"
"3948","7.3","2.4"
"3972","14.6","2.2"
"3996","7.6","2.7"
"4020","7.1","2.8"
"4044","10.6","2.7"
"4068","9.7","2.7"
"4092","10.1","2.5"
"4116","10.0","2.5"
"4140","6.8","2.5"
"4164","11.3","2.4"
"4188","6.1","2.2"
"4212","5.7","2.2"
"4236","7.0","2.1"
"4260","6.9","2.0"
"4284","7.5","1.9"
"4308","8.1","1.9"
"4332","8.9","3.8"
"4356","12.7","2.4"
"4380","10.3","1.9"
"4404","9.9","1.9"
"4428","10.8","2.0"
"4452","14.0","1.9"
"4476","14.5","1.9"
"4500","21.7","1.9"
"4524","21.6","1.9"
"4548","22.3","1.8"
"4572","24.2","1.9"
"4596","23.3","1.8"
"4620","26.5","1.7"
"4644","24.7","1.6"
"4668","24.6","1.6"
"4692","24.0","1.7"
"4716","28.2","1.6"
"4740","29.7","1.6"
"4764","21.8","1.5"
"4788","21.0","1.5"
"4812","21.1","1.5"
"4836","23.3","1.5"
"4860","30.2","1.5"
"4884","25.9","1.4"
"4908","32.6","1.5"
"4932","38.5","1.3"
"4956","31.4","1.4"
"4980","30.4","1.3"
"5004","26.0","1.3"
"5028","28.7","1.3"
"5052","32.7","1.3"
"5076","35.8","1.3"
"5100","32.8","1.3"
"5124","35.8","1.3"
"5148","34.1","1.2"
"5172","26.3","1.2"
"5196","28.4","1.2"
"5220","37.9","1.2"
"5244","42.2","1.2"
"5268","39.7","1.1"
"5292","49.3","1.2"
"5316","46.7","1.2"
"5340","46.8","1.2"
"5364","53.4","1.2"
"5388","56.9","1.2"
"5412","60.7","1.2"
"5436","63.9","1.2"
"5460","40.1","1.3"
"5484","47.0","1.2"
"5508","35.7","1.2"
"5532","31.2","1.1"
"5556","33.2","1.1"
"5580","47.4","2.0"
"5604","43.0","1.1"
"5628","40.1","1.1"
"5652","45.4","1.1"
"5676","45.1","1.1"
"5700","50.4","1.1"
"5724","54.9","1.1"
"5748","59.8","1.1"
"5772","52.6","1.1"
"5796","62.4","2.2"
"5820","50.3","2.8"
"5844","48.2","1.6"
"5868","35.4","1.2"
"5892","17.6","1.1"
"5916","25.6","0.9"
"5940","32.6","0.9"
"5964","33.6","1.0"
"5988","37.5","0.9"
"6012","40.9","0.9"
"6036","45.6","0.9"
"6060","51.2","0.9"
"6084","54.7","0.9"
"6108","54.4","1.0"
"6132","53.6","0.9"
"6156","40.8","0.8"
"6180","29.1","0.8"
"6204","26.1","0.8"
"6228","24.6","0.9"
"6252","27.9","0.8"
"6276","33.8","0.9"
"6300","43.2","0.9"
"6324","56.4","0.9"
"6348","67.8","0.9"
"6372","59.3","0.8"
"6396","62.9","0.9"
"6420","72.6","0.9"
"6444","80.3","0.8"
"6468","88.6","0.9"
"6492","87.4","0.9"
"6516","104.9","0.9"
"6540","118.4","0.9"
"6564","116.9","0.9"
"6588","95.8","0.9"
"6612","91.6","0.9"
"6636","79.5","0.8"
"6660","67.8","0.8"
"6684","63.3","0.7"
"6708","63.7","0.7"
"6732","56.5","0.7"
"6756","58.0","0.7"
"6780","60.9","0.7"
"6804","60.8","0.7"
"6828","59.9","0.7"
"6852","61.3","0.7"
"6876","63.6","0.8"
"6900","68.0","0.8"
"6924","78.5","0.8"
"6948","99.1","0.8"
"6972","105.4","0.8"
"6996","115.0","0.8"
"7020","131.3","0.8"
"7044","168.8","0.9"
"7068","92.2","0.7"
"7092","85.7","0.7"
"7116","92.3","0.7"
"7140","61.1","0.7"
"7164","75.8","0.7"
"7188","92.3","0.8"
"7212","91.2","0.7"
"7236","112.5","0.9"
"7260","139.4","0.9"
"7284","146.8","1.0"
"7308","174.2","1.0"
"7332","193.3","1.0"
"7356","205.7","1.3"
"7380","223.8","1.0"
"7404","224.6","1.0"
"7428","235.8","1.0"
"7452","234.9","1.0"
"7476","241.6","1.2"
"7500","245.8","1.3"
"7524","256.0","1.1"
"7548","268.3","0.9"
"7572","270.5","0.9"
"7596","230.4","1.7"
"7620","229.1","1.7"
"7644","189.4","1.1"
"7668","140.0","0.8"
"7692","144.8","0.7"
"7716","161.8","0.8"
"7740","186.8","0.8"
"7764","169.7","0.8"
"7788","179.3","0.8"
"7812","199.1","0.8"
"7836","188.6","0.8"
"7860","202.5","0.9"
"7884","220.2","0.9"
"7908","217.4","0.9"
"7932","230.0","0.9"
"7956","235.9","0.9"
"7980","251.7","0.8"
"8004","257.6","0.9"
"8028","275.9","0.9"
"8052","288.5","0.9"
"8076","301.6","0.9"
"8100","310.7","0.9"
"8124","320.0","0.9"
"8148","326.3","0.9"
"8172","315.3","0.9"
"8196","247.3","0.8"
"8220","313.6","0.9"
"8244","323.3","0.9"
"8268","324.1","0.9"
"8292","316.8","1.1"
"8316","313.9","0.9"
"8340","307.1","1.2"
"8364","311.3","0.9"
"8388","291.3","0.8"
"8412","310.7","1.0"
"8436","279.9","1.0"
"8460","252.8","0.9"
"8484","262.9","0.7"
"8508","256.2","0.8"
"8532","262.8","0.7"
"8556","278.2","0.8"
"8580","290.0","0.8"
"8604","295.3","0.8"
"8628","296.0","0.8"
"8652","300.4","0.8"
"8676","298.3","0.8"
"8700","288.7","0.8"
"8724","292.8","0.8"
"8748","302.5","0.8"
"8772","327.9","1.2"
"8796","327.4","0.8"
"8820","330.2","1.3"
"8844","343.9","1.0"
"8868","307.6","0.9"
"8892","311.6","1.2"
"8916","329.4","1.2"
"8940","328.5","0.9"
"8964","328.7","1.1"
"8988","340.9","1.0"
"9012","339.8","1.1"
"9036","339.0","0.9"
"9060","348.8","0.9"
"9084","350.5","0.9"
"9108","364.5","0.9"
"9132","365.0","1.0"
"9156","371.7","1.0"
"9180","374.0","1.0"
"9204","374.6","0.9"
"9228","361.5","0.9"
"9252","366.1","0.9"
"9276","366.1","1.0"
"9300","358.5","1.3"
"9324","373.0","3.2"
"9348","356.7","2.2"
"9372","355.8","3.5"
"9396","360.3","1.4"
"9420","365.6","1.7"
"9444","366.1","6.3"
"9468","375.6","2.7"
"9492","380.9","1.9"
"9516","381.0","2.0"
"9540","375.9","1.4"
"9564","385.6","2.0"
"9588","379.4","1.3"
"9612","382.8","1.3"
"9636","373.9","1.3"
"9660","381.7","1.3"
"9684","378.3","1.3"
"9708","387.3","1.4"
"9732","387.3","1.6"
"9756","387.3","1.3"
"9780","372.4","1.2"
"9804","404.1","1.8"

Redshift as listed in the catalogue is 0.00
